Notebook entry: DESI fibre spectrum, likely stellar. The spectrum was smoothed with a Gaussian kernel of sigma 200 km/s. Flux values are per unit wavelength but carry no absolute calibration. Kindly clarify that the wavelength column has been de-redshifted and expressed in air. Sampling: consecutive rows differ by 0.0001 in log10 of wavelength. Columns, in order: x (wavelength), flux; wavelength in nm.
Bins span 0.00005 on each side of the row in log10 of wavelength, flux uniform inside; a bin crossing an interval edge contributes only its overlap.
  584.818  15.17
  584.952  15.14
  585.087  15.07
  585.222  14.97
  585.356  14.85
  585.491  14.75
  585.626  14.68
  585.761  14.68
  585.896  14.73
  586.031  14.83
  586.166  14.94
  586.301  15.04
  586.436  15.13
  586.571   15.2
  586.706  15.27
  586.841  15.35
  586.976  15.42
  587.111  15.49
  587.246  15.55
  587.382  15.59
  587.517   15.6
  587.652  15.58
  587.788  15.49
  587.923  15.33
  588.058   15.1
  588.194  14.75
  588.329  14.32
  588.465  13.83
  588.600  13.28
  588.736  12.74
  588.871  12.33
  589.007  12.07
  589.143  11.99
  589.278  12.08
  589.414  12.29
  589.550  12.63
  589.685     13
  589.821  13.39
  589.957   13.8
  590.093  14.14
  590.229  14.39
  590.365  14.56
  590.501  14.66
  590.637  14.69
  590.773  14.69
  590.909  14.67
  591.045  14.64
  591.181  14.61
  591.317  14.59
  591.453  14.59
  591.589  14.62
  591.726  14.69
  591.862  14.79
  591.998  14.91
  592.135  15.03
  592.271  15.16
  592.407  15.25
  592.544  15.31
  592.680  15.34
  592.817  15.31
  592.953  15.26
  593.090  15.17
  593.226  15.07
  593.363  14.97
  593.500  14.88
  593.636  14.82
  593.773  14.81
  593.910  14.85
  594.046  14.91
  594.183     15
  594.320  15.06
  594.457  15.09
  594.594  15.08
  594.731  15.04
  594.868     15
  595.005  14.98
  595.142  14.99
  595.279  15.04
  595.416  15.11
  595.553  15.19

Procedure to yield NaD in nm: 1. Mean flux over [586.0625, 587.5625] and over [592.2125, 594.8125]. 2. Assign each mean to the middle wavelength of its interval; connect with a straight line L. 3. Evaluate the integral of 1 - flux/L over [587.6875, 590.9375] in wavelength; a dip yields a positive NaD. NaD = 0.31 nm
